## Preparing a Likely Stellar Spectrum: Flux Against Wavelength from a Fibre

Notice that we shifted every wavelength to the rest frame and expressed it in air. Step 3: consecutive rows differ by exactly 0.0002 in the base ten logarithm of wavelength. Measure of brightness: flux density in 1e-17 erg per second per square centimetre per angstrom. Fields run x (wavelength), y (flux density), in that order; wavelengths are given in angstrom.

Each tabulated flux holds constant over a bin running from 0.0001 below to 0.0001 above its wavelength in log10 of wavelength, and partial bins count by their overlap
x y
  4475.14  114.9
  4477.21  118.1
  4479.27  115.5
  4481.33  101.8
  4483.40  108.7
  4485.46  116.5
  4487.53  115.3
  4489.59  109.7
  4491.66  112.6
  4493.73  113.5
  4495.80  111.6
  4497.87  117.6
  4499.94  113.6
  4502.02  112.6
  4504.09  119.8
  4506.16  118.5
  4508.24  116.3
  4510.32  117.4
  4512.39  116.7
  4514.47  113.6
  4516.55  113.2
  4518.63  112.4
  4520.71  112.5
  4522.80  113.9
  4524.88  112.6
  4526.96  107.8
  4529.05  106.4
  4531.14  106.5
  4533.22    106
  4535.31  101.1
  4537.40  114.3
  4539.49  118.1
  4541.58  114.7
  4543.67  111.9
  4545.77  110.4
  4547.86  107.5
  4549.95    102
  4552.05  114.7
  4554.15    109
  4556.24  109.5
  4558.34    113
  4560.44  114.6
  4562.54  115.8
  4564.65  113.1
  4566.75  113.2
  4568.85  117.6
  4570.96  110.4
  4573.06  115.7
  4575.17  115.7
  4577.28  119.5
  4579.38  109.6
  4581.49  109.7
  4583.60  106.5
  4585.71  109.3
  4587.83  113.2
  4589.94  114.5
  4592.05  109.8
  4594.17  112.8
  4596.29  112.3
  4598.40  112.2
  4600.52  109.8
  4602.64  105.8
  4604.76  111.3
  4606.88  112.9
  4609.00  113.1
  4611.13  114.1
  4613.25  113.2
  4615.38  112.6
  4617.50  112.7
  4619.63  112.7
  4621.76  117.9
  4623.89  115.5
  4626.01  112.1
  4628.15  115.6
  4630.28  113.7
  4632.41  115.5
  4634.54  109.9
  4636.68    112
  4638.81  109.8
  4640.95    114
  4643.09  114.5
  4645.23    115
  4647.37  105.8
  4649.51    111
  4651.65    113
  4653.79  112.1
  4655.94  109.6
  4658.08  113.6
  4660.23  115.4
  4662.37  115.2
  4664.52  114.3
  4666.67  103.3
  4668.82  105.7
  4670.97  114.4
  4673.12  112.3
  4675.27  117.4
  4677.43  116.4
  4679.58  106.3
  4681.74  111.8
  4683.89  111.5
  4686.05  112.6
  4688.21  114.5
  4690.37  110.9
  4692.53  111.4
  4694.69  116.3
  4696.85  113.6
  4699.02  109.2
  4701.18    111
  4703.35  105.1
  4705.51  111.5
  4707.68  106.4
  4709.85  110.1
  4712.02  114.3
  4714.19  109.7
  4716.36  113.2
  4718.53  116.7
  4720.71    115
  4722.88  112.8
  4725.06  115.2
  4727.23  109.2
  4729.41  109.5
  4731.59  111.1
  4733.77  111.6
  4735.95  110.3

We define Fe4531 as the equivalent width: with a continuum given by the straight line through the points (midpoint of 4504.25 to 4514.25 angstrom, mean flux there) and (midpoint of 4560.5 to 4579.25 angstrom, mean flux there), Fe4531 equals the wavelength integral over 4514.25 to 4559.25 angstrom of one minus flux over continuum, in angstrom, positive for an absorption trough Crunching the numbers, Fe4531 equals 2.2 angstrom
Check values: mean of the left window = 117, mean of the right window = 115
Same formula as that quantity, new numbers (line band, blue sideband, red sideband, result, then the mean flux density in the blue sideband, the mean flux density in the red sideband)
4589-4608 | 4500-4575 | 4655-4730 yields 0.2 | 112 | 112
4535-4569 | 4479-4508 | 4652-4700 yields 0.3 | 113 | 112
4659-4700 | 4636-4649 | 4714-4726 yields 0.2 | 112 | 114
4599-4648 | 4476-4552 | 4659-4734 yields -0.3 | 112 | 112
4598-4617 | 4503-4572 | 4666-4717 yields 0.0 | 112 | 111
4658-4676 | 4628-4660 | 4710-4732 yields 0.0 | 112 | 113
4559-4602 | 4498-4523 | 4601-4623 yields 0.3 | 115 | 113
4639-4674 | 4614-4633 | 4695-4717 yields 0.3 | 114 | 111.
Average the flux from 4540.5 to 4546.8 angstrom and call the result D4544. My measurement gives 112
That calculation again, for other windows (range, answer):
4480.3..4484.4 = 105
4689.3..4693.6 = 111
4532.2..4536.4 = 104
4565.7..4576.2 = 115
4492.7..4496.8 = 113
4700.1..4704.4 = 108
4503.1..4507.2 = 119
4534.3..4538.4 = 108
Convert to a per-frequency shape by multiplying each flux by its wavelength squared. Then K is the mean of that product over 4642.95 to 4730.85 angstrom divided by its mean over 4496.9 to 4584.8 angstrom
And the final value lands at 1.1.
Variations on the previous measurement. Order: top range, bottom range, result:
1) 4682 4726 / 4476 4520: 1.07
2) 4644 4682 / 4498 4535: 1.06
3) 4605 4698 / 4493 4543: 1.06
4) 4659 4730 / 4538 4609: 1.05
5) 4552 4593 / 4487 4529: 1.02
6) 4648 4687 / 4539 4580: 1.04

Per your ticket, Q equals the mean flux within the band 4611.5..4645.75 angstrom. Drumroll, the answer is 114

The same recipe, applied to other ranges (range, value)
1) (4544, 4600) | 112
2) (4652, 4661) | 113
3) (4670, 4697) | 113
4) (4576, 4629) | 112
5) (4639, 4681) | 112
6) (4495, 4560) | 112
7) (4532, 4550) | 110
